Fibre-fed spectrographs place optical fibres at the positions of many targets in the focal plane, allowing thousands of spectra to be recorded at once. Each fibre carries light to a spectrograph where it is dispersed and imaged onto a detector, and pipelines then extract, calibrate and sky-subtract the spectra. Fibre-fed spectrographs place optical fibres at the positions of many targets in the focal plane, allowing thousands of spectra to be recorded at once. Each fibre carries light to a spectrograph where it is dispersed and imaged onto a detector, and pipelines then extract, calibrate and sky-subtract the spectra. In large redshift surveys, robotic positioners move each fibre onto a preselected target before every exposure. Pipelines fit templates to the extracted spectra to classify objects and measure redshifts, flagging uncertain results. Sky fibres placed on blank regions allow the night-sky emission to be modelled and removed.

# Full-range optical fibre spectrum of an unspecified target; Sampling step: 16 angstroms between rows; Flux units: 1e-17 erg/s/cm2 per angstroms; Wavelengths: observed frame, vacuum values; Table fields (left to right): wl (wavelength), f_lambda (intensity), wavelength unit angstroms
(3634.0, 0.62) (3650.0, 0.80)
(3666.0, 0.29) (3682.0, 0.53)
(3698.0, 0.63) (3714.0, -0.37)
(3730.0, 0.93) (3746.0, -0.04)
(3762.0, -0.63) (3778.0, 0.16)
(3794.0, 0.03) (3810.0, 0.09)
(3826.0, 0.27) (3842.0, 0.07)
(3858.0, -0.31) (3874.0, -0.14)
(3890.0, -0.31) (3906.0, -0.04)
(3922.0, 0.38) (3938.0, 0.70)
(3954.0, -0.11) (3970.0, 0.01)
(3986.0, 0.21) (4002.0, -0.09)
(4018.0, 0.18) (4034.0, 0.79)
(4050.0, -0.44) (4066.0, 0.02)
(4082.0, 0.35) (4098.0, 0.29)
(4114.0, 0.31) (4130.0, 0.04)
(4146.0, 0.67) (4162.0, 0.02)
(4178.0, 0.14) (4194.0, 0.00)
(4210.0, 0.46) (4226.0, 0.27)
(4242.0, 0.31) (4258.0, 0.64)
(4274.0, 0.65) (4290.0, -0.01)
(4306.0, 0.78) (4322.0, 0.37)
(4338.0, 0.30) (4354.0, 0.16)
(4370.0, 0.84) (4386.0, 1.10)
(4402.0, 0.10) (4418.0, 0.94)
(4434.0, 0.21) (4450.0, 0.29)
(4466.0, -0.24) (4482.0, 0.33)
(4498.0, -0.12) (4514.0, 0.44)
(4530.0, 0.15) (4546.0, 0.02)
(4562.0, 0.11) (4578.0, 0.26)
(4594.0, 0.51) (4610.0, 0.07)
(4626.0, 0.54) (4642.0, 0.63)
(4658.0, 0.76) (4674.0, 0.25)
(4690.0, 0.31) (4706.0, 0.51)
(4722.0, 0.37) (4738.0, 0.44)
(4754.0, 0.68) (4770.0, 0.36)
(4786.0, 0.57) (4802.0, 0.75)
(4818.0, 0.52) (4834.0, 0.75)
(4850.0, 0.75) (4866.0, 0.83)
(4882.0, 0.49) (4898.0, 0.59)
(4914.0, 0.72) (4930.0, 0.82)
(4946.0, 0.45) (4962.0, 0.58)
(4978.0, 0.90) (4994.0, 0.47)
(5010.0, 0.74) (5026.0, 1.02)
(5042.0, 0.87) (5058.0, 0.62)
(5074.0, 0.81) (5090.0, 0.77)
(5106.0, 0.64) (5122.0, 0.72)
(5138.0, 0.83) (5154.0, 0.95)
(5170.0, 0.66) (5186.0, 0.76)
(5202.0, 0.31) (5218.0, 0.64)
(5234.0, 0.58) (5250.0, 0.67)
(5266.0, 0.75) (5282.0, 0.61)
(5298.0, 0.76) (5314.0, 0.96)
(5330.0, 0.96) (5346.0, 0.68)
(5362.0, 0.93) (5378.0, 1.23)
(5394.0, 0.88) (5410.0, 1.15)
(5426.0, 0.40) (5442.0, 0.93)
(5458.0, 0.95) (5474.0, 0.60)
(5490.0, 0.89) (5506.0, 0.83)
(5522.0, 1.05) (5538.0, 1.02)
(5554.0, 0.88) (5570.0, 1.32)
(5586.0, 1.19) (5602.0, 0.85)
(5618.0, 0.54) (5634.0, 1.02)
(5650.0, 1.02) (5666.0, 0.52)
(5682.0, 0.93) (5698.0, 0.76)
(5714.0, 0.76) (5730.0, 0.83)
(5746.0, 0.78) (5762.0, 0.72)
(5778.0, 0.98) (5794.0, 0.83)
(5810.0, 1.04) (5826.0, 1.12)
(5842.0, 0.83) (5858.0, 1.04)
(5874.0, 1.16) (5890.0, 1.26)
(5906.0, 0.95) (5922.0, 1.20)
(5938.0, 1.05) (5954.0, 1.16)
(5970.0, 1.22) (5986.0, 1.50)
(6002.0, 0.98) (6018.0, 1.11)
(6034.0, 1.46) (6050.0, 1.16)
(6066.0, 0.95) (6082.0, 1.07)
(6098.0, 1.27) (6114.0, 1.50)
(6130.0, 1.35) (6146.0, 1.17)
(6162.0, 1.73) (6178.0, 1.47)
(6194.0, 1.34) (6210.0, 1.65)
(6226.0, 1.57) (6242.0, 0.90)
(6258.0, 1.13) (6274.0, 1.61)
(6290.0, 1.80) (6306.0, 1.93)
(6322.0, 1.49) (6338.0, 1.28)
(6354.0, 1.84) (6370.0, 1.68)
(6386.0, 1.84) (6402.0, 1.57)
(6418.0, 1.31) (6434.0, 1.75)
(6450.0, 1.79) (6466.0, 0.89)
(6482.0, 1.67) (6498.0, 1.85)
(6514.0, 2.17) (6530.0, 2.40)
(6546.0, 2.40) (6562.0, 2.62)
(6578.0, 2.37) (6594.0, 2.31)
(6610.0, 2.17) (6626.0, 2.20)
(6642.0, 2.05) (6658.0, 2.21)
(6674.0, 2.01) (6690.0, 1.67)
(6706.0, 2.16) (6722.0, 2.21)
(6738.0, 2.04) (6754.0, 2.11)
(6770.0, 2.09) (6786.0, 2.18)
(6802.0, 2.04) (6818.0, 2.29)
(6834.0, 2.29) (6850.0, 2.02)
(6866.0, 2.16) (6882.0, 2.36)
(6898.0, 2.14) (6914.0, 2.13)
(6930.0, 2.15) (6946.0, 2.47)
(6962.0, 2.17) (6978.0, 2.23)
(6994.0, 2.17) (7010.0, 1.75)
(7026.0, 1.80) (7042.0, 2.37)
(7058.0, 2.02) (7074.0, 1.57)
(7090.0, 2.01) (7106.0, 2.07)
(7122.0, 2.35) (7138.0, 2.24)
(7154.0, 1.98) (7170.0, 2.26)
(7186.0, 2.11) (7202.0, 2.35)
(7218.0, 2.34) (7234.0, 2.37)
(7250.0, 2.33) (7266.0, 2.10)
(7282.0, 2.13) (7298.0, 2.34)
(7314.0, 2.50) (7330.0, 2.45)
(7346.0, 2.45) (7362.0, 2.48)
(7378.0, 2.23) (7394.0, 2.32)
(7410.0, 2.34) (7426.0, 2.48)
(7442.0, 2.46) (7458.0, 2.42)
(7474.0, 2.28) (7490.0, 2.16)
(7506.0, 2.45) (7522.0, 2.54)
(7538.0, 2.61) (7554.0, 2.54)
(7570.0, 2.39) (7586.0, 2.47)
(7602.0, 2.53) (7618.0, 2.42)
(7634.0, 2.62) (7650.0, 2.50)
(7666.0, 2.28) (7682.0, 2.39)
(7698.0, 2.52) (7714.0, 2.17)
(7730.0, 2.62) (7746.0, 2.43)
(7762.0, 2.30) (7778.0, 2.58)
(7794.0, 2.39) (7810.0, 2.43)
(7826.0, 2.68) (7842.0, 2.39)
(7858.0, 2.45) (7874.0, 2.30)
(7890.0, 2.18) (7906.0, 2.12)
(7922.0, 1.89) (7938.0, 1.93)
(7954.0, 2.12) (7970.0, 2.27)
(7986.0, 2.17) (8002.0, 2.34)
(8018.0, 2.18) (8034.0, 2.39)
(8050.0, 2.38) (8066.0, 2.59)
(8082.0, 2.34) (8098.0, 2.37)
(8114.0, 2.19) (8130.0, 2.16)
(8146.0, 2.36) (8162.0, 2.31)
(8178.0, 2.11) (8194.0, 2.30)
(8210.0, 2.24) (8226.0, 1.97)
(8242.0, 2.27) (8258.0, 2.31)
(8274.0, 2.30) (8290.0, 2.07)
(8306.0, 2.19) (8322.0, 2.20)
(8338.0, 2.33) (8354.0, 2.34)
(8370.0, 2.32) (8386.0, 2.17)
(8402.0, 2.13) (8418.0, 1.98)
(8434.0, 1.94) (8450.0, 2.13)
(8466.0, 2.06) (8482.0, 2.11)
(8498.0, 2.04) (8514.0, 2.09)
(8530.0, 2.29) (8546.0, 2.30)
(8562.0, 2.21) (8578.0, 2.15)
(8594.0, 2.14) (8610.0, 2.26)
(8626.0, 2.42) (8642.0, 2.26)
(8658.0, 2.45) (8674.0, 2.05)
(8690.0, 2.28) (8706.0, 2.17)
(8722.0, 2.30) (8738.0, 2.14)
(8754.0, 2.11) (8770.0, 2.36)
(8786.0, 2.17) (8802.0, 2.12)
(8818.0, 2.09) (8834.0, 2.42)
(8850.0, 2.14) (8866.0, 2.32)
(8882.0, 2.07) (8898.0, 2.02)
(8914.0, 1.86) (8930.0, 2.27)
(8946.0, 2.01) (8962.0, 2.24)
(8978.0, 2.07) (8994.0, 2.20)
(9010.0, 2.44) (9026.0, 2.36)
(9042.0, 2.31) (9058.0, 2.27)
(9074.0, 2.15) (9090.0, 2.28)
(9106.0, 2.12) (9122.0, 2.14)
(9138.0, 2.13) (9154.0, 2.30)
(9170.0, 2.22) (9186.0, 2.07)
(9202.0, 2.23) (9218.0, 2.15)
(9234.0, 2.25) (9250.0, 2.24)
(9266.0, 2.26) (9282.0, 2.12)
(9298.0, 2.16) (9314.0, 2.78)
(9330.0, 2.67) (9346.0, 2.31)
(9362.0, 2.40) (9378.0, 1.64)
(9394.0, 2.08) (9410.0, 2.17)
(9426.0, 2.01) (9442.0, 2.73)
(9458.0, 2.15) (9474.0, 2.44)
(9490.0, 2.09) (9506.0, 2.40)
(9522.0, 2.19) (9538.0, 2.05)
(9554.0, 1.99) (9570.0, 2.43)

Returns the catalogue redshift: 0.629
